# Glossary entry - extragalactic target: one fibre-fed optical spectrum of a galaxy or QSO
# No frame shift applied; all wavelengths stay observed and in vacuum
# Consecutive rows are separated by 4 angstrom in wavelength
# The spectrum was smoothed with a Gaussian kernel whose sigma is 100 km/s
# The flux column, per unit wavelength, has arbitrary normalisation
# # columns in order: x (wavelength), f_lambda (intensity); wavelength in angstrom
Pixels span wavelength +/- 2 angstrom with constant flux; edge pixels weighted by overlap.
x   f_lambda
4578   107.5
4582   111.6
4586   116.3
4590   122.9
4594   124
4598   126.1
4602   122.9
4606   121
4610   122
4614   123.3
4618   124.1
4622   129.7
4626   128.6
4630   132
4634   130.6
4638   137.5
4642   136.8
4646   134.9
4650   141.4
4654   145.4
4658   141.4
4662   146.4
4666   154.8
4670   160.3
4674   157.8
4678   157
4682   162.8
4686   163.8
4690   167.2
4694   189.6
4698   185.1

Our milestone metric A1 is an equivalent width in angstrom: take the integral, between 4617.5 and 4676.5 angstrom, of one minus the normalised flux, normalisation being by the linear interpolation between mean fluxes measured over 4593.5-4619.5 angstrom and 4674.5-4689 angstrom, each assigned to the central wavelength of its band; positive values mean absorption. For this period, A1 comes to 1.3 angstrom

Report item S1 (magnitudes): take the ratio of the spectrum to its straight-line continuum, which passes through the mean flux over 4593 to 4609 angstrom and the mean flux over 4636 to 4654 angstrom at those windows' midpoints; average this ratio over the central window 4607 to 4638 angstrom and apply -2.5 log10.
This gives 0.026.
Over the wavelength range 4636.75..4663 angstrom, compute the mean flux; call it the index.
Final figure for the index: 140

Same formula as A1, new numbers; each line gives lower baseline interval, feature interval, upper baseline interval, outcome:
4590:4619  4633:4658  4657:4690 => 0.84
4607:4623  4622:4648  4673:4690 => 0.42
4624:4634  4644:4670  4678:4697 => 0.73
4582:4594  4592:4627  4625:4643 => 0.30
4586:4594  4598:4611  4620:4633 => 0.24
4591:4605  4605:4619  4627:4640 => 0.54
